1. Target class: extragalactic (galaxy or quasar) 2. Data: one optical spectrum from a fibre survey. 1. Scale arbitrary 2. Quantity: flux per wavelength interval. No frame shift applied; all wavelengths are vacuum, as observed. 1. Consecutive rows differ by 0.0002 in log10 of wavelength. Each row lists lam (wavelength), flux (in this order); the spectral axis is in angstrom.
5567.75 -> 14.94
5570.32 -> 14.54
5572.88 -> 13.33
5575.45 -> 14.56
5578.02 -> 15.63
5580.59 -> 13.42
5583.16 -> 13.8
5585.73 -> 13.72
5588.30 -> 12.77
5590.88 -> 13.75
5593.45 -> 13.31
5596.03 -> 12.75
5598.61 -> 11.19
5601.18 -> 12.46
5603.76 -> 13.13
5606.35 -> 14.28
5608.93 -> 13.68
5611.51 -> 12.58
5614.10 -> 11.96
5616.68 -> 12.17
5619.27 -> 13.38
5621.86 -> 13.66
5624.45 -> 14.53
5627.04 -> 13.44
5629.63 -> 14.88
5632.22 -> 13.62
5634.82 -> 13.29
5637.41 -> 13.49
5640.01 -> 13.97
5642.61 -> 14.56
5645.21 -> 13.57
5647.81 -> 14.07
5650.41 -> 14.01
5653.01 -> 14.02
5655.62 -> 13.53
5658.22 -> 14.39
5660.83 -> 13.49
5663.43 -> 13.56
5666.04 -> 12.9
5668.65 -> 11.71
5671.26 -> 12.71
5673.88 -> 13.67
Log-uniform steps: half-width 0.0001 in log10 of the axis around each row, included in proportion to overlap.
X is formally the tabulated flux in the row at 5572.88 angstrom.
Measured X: 13.33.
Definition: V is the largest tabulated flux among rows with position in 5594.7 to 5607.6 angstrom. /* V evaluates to 14.28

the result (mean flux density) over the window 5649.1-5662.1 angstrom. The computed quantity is 13.9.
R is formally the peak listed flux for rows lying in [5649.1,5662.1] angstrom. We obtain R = 14.39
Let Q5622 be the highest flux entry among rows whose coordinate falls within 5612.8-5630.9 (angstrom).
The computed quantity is 14.88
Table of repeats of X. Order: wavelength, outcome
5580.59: 13.42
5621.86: 13.66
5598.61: 11.19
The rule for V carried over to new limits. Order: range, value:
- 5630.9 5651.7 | 14.56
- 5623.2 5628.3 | 14.53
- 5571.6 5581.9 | 15.63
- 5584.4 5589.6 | 13.72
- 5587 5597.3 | 13.75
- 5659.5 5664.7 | 13.56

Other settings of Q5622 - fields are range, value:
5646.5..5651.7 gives 14.07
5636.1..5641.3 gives 13.97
